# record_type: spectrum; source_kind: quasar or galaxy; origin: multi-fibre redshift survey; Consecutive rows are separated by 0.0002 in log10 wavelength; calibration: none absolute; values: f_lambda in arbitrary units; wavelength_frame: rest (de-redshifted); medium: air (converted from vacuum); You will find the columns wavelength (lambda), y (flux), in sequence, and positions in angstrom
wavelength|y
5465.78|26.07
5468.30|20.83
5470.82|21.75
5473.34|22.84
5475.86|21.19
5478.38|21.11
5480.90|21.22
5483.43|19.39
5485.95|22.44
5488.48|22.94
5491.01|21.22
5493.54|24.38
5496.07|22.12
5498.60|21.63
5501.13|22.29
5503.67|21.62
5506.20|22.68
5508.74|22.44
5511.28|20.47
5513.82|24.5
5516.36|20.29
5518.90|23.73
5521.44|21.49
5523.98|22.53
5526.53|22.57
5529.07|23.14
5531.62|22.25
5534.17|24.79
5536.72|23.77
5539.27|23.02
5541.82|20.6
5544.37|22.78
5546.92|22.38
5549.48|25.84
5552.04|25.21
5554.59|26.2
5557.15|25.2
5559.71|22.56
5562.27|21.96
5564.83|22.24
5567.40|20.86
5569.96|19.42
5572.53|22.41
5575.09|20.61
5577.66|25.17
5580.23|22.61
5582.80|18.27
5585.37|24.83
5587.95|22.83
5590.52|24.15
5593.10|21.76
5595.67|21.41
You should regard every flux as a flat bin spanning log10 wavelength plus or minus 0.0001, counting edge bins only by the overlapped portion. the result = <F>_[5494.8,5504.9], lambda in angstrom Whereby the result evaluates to 21.9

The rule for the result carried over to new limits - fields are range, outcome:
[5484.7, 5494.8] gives 22.7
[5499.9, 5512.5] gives 21.9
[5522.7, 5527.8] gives 22.6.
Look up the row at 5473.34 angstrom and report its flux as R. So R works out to 22.84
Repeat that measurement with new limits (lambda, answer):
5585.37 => 24.83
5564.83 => 22.24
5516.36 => 20.29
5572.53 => 22.41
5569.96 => 19.42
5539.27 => 23.02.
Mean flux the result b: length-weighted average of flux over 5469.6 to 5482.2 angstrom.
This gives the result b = 21.6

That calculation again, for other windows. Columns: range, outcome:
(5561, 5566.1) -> 22.1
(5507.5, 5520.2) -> 22.3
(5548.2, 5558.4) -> 25.6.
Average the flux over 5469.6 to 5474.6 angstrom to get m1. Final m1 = 22.3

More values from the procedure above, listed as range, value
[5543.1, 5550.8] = 23.7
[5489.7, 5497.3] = 22.6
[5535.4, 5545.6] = 22.6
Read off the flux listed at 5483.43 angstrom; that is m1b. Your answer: 19.39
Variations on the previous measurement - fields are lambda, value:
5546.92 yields 22.38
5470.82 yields 21.75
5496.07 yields 22.12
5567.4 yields 20.86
